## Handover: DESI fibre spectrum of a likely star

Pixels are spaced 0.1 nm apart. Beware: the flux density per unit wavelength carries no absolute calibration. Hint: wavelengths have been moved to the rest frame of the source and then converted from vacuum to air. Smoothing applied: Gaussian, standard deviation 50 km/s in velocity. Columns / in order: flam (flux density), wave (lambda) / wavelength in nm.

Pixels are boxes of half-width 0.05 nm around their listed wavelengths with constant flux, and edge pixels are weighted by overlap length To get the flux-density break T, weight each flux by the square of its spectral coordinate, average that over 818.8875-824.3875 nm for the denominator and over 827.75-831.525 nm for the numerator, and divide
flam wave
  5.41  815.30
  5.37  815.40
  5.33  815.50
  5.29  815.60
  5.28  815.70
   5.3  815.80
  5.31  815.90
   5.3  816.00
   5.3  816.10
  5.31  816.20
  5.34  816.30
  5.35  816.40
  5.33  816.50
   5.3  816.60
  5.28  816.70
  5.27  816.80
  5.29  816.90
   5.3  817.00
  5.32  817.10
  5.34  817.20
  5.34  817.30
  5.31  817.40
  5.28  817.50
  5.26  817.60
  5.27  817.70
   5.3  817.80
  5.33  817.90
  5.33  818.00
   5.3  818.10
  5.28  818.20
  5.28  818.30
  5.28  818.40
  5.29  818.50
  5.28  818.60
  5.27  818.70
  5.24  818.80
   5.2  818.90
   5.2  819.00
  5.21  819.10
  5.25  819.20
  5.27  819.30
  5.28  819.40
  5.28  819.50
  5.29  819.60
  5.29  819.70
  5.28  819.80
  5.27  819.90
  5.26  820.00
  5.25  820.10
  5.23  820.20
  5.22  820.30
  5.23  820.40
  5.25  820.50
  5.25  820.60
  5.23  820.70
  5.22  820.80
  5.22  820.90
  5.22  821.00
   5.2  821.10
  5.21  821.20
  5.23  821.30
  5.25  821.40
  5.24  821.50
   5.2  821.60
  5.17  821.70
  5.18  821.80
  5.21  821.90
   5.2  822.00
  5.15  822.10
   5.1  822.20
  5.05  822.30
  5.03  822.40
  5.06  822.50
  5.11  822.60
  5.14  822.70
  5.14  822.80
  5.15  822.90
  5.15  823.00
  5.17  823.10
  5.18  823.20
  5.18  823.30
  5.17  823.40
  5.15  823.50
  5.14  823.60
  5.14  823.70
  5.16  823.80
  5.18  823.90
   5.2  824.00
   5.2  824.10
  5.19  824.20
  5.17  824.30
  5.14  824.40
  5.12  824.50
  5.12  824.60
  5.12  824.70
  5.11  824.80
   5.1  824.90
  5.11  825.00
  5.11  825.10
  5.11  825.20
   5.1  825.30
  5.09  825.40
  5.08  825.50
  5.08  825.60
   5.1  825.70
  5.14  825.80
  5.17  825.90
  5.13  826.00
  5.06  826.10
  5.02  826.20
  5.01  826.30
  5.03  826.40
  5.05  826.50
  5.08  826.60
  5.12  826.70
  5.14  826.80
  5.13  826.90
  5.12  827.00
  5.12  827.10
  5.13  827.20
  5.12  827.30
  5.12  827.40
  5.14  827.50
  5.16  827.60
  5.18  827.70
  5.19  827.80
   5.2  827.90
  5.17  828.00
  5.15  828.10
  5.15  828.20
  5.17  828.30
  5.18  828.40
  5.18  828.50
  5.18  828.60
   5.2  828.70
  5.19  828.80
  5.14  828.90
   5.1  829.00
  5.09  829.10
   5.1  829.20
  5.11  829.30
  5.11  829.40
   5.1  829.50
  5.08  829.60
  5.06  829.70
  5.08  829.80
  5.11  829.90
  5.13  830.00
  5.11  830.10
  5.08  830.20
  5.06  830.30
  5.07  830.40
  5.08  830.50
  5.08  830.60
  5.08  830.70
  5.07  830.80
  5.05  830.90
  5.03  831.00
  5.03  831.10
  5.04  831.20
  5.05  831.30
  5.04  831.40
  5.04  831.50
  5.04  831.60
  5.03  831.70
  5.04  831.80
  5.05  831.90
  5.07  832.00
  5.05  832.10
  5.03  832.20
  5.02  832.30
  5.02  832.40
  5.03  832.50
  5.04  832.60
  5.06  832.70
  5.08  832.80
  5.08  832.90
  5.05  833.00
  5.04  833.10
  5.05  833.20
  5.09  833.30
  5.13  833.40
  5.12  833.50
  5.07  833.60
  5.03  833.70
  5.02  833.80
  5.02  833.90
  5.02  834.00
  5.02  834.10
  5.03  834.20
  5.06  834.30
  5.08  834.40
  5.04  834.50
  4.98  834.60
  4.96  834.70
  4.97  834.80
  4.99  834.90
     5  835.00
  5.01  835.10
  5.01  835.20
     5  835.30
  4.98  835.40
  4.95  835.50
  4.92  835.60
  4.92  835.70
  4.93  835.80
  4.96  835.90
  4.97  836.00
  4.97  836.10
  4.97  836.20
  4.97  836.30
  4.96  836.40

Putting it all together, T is 1.00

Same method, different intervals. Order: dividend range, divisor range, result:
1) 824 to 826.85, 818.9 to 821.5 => 0.99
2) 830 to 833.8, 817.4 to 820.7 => 0.99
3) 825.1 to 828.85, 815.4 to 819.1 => 0.99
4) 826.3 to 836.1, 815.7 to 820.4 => 0.99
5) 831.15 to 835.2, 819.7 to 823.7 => 1.00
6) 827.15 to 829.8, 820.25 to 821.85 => 1.00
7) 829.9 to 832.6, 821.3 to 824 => 1.00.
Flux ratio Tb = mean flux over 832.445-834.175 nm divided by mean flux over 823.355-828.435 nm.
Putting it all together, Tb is 1.0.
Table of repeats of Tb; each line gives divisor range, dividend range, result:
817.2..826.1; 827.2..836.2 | 0.97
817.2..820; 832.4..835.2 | 0.95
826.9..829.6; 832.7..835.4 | 0.98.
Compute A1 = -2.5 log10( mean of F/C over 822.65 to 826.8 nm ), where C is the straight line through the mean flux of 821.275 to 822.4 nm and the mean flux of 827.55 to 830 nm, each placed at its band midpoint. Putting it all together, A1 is 0.007 mag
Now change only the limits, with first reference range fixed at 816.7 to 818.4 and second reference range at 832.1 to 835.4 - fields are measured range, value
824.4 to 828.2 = 0.009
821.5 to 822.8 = 0.018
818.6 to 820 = 0.003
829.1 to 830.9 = 0.002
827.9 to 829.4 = -0.007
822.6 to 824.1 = 0.009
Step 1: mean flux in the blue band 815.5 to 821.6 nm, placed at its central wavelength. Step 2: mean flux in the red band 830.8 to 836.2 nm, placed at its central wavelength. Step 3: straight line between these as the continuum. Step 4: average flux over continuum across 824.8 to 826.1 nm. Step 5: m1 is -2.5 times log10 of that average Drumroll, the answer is 0.01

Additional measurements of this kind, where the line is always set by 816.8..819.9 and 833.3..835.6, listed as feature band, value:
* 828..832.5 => 0.00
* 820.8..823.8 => 0.01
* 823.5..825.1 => 0.01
